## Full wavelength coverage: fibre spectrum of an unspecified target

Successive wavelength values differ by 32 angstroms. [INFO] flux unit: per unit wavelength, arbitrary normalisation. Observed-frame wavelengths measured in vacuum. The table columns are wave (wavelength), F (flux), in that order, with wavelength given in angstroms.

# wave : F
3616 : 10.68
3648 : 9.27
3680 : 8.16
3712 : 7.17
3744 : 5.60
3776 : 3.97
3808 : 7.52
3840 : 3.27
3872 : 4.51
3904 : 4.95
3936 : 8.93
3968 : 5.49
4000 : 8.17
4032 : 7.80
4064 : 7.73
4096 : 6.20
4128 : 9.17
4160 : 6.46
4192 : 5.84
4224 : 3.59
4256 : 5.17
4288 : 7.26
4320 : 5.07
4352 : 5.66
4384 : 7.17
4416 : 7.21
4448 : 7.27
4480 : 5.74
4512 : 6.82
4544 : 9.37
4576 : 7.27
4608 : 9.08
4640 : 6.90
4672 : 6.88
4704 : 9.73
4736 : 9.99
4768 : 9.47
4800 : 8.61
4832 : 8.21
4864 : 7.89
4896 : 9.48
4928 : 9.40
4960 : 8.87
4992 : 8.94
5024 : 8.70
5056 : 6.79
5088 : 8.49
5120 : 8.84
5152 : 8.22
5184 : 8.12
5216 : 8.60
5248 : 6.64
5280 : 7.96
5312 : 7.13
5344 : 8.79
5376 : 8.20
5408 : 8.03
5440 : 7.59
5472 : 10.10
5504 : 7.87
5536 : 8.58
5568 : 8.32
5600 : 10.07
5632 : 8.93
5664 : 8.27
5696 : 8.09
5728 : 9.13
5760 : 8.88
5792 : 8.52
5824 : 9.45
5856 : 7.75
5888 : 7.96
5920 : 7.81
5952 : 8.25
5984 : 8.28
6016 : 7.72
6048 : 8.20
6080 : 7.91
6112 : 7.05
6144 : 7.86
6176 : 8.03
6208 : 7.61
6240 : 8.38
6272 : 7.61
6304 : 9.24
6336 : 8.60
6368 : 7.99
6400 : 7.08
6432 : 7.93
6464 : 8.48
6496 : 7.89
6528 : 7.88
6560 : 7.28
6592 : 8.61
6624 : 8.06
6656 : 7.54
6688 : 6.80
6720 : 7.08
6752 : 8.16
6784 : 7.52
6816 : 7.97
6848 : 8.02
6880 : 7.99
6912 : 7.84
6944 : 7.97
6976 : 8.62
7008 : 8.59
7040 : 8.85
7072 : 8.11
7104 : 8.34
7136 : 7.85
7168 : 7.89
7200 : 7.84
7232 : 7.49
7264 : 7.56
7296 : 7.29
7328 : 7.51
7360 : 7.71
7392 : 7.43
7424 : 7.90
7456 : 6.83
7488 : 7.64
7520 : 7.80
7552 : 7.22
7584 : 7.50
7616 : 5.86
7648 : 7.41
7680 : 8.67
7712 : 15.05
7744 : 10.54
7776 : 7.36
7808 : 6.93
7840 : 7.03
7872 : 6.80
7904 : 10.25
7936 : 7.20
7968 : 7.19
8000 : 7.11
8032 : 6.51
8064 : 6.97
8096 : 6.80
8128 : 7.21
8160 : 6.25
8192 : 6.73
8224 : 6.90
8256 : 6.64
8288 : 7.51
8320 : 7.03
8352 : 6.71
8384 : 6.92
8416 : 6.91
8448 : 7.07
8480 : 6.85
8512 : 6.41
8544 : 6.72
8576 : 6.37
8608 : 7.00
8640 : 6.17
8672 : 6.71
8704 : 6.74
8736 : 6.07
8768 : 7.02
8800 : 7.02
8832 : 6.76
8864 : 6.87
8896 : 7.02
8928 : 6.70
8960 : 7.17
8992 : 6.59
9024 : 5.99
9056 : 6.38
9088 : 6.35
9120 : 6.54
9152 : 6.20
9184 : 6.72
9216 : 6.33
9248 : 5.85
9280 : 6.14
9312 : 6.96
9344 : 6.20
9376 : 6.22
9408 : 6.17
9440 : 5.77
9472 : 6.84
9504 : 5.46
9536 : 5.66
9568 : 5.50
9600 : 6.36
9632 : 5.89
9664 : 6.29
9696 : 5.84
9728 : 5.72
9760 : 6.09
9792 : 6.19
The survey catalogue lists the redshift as 0.175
